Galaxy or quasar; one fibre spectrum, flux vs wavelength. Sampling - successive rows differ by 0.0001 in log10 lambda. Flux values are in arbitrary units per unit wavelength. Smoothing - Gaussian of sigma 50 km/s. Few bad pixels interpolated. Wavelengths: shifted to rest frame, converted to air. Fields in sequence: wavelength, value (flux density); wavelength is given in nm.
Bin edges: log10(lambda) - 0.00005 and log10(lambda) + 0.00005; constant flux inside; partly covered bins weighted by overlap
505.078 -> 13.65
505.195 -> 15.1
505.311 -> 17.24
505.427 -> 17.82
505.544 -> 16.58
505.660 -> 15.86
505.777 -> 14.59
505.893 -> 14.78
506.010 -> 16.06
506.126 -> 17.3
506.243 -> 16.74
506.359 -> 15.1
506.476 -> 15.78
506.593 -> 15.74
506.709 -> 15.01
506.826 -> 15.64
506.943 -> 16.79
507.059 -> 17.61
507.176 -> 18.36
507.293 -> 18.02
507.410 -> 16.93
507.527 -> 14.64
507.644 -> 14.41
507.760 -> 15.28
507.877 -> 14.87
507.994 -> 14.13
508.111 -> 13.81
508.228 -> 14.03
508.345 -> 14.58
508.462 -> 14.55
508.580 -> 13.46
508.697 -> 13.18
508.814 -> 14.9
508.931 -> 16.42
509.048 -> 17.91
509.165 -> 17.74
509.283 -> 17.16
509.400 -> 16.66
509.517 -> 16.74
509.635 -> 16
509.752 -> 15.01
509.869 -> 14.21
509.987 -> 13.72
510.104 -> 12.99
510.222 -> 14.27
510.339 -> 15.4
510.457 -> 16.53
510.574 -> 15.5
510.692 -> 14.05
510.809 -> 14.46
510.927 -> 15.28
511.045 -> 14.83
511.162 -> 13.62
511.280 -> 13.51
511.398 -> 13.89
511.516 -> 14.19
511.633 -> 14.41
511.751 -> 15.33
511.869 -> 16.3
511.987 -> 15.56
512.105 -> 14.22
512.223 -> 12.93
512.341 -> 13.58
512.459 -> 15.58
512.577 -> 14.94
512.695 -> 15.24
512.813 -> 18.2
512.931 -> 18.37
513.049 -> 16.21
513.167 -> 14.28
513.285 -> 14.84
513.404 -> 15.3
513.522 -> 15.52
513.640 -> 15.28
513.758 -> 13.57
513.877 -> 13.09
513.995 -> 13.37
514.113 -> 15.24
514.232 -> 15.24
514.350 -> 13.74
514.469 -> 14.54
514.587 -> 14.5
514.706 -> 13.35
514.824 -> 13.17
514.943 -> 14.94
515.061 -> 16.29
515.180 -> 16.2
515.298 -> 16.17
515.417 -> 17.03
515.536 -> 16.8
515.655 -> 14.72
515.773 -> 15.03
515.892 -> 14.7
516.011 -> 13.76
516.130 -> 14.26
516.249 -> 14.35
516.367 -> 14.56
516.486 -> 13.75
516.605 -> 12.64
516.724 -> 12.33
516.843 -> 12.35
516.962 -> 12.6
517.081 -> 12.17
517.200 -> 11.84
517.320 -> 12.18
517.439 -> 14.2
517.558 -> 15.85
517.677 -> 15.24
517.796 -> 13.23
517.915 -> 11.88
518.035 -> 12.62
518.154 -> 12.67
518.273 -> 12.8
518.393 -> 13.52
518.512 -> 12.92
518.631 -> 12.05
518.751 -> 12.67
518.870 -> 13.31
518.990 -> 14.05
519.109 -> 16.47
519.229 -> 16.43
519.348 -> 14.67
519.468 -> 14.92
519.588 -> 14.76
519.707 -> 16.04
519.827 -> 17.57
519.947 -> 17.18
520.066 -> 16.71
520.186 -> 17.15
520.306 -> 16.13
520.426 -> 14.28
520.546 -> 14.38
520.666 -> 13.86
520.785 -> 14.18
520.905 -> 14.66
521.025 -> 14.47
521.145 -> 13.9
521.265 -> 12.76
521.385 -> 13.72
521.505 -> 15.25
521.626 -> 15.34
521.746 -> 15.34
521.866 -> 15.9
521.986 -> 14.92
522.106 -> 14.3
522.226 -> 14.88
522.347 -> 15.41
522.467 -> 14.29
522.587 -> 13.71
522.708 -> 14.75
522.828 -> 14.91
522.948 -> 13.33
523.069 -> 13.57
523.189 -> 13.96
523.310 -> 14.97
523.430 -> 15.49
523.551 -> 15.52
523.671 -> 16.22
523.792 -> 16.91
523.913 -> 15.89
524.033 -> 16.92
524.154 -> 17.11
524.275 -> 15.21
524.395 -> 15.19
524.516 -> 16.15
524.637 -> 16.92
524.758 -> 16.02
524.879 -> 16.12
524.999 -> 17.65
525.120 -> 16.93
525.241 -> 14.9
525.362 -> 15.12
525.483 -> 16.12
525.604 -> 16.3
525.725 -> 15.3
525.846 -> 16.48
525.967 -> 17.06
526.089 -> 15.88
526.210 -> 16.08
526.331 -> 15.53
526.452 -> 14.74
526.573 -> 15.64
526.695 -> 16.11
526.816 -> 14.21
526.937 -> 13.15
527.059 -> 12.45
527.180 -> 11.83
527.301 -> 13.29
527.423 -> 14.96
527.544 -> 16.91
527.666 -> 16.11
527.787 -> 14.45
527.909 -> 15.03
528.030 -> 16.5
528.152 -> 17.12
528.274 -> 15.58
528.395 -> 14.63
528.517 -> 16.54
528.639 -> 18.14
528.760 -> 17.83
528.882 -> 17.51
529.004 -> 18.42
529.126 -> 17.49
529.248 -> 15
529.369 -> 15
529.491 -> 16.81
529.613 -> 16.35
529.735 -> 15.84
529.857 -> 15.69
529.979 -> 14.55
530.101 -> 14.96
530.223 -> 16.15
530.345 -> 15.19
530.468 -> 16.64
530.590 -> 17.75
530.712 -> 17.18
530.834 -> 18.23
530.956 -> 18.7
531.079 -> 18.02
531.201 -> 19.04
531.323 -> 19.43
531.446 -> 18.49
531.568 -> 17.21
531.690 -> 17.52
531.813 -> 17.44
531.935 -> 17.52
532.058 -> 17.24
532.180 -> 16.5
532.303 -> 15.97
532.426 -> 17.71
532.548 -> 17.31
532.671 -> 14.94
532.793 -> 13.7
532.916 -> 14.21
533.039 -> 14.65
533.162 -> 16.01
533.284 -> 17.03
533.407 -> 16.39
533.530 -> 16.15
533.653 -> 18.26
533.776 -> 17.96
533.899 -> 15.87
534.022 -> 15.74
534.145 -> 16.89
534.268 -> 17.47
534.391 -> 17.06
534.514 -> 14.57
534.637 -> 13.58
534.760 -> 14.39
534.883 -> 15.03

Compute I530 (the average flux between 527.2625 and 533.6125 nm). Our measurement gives 16.5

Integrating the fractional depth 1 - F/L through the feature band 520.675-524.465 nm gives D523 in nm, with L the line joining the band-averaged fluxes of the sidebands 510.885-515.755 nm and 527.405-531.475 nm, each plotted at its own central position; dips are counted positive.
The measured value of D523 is 0.241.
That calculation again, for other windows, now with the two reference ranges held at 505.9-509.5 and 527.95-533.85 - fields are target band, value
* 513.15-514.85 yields 0.18 nm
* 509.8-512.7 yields 0.24 nm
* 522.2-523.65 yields 0.16 nm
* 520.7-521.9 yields 0.13 nm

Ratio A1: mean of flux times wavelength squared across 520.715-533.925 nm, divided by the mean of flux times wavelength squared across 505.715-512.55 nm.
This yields 1.1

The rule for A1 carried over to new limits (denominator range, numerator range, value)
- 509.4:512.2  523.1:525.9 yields 1.14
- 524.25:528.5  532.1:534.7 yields 1.07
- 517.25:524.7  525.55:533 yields 1.13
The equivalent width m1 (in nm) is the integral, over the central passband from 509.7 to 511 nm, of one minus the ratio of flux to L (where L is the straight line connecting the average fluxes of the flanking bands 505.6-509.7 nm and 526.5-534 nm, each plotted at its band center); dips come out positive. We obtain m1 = 0.093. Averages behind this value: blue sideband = 15.7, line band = 14.7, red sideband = 16.3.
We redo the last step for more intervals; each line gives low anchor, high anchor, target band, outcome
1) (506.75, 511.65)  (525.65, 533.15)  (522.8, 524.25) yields 0.044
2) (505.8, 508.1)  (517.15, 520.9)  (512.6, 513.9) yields -0.033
